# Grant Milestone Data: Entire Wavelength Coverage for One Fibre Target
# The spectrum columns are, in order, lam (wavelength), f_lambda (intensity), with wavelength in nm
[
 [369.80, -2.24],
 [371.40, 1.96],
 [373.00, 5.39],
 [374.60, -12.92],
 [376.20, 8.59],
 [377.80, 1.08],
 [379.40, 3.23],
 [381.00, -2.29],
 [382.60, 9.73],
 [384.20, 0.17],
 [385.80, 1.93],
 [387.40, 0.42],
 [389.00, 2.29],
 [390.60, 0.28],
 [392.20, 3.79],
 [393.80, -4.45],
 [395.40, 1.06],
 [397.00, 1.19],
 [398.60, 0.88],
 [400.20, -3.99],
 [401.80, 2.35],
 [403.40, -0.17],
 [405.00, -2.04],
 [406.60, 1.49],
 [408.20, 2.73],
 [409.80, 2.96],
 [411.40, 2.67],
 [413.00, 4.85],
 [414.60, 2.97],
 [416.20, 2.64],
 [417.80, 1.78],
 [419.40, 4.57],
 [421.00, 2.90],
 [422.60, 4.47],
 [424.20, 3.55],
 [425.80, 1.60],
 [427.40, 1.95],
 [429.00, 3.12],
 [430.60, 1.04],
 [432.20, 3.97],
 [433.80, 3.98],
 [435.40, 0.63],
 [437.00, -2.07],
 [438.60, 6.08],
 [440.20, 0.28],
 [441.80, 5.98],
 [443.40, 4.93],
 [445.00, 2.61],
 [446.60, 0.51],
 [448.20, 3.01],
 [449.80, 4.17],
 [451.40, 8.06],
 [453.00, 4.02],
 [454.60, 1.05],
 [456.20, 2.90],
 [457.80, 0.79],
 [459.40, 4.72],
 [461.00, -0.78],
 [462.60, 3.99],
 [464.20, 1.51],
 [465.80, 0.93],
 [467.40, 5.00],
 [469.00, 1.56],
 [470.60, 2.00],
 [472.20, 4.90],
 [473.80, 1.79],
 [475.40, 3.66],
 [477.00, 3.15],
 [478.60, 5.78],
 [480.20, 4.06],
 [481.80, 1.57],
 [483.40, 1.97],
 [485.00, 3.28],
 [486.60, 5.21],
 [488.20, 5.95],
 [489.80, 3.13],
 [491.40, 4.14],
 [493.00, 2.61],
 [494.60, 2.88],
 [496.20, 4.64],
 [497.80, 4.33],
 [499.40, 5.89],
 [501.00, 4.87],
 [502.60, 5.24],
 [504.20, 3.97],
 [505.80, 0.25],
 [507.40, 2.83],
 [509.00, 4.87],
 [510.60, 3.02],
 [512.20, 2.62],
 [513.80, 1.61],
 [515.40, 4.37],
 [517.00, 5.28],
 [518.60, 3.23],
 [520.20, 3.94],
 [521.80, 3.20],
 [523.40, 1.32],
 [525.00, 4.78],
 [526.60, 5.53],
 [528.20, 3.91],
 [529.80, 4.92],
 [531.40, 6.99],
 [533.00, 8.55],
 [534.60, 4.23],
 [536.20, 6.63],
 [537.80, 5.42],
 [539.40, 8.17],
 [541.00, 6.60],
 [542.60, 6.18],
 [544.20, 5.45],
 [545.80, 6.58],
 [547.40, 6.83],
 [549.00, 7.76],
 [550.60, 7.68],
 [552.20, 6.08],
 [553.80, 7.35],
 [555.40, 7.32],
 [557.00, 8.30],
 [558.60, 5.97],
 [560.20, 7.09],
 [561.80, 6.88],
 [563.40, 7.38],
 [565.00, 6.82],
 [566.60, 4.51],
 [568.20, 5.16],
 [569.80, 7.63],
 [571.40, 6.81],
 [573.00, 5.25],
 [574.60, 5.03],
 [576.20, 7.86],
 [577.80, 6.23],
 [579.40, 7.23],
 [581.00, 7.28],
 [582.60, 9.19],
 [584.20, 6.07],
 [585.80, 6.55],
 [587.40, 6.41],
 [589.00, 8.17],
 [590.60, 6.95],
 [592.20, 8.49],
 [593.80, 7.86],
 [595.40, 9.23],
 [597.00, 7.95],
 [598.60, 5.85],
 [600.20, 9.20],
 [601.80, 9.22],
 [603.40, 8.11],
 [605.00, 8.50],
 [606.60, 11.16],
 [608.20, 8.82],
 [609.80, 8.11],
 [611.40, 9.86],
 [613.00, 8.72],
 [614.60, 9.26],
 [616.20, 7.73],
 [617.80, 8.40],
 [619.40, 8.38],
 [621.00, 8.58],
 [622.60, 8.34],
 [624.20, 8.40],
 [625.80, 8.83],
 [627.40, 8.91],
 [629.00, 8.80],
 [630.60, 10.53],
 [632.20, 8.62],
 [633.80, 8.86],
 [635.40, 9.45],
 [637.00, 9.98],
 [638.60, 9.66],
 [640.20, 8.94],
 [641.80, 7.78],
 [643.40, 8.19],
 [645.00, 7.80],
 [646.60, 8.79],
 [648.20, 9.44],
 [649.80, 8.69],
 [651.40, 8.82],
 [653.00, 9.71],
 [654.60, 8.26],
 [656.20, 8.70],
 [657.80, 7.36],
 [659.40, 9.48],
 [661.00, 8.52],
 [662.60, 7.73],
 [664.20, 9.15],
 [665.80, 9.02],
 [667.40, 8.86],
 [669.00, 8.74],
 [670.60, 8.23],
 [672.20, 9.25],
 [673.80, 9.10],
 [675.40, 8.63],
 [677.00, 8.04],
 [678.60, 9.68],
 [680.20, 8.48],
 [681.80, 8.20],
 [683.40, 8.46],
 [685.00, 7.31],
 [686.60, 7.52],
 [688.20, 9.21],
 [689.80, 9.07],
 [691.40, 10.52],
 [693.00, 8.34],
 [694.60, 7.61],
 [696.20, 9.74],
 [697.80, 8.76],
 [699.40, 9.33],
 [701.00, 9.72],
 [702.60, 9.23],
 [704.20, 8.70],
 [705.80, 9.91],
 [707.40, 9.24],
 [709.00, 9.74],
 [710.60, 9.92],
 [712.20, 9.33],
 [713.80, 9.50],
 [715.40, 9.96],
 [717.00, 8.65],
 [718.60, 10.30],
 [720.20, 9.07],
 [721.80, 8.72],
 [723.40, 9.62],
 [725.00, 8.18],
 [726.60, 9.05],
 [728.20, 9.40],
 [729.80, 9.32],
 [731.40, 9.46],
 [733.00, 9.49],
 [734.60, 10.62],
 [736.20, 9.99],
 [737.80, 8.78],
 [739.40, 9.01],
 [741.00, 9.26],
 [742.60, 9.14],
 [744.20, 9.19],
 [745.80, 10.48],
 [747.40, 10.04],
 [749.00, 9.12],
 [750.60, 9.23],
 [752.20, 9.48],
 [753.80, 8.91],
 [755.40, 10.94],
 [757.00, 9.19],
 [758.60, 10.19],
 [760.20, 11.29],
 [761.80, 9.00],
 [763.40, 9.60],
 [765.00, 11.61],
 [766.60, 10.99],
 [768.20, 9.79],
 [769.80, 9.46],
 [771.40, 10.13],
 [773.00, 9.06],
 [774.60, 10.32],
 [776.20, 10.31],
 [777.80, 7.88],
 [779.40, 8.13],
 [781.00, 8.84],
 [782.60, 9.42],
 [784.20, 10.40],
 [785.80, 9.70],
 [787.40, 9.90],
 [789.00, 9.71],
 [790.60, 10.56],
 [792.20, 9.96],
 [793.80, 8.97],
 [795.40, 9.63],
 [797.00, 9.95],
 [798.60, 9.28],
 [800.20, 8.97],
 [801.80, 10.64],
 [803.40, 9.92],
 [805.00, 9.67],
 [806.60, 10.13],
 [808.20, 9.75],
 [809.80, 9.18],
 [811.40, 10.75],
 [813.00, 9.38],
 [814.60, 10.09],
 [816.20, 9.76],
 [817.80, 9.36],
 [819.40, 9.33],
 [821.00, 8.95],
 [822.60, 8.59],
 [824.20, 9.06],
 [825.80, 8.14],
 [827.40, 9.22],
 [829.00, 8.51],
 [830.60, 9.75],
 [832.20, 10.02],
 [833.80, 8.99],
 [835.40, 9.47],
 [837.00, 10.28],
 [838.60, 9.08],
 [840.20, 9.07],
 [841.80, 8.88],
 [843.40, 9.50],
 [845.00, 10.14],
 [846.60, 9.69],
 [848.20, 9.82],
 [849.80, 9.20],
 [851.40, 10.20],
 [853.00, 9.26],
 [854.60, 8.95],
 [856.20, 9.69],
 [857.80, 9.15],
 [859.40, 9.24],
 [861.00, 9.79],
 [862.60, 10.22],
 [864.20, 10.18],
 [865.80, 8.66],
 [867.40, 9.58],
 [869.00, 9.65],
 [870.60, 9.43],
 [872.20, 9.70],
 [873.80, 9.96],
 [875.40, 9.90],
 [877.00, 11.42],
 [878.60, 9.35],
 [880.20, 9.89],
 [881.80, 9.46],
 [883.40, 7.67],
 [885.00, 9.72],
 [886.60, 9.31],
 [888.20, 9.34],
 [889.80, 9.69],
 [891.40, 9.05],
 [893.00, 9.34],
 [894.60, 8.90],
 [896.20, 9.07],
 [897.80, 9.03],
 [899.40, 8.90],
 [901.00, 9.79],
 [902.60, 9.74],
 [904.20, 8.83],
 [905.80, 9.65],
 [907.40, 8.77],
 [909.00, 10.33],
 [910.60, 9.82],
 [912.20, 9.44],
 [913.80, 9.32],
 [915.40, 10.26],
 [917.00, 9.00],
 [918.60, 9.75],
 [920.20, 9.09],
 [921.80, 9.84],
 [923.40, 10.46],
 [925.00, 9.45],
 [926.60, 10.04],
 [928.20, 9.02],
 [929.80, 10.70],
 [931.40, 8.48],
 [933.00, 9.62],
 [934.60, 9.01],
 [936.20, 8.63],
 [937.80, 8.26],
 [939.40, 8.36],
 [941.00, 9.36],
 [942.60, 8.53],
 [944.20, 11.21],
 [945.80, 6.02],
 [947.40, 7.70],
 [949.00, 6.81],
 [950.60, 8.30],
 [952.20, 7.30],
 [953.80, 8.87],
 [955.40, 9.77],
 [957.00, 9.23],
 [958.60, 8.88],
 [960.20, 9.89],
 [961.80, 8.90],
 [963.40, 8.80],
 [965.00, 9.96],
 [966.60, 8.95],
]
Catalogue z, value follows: 0.320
